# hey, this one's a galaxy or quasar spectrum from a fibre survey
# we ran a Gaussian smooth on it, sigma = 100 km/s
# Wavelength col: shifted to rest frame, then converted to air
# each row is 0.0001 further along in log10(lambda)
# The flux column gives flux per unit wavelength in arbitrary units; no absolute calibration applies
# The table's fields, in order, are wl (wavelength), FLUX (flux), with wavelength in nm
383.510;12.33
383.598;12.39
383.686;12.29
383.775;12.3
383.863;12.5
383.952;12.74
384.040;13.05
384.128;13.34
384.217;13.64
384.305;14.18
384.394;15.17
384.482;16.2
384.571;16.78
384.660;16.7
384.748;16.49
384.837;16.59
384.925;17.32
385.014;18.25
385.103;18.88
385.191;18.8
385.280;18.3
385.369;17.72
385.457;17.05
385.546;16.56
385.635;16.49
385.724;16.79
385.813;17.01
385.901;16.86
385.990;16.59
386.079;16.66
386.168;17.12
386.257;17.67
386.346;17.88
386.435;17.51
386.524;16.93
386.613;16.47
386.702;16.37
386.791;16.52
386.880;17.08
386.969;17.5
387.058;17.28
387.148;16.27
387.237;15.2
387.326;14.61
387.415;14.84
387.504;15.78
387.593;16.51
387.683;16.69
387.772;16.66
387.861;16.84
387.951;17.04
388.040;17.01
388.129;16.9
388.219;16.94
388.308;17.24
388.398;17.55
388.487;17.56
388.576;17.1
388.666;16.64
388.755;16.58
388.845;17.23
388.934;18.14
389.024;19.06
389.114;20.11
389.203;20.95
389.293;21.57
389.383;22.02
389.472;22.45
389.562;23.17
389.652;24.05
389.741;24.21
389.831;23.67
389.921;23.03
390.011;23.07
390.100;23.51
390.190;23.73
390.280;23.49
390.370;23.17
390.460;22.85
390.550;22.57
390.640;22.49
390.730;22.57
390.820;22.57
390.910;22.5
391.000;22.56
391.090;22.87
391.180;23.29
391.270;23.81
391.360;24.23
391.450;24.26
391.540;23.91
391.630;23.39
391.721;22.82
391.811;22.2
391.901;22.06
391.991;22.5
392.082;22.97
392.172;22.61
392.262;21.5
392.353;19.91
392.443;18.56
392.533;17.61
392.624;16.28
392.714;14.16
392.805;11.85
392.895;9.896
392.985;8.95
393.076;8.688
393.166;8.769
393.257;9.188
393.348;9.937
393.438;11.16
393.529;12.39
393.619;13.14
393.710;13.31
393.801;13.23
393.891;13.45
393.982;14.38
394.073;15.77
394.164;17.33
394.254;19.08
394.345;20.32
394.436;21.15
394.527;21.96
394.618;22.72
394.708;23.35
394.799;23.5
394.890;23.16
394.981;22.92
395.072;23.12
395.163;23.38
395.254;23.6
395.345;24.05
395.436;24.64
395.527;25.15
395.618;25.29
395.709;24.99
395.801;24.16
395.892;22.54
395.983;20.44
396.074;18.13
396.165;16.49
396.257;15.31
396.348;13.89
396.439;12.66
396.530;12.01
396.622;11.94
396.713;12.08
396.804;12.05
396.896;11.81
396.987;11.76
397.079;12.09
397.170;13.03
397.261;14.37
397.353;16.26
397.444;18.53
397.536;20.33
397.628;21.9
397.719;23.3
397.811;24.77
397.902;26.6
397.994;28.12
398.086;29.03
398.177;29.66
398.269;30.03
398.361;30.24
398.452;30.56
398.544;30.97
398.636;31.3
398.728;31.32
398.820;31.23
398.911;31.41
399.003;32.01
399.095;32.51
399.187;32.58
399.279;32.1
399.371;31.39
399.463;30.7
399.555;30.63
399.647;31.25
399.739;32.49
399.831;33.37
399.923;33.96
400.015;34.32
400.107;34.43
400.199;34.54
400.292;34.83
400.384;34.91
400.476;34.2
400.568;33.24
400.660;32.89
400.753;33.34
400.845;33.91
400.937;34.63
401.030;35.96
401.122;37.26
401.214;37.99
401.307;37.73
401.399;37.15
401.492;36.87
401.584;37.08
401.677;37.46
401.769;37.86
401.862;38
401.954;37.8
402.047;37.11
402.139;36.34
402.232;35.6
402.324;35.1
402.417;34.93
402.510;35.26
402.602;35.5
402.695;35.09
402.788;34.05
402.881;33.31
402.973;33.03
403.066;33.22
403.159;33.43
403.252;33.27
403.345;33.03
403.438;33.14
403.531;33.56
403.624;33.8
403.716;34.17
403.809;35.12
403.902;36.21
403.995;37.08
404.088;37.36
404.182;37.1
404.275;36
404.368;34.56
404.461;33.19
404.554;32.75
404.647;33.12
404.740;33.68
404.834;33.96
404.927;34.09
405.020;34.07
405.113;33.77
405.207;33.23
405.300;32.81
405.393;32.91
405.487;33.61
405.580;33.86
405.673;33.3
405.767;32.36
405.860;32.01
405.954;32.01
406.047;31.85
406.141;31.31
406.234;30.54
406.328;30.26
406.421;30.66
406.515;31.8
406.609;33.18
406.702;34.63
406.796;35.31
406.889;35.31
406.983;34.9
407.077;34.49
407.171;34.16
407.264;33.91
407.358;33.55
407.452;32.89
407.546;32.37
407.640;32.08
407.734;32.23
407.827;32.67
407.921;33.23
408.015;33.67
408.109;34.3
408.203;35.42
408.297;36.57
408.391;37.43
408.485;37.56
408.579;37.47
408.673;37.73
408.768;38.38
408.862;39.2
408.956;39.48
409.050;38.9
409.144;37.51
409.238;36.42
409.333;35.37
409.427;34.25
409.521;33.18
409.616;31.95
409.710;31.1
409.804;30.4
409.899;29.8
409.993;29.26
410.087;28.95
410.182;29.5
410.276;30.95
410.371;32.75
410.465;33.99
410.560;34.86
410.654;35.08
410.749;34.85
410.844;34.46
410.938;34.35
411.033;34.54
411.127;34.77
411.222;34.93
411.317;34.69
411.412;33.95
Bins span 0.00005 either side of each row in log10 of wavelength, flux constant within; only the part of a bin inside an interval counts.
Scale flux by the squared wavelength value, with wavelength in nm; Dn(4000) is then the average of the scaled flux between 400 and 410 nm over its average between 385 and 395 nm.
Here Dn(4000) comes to 2.00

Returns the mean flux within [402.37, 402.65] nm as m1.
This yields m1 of 35.2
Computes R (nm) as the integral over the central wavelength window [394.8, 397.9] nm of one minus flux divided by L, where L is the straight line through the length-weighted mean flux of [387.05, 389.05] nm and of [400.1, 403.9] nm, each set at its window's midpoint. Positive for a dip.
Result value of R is 0.96 nm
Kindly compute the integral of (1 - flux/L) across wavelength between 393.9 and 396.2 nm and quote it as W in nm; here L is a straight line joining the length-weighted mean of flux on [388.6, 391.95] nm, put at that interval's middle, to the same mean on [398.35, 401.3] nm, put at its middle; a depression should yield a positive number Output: 0.51 nm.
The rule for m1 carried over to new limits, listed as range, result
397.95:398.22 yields 29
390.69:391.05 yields 22.6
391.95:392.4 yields 21.9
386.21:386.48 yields 17.7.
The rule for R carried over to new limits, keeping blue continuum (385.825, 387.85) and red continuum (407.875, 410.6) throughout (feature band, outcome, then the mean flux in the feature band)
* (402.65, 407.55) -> -0.40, 33.6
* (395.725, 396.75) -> 0.32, 16.6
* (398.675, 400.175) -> -0.32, 32.3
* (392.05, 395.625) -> 0.73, 17.7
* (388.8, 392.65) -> -0.48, 22.1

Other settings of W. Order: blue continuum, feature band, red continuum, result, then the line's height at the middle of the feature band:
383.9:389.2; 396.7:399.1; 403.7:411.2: 0.241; 26.1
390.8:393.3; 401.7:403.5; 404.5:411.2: -0.386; 28.9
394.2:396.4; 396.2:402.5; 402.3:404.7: -0.061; 28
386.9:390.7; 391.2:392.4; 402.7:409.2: -0.046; 22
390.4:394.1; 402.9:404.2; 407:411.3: -0.250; 28.9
